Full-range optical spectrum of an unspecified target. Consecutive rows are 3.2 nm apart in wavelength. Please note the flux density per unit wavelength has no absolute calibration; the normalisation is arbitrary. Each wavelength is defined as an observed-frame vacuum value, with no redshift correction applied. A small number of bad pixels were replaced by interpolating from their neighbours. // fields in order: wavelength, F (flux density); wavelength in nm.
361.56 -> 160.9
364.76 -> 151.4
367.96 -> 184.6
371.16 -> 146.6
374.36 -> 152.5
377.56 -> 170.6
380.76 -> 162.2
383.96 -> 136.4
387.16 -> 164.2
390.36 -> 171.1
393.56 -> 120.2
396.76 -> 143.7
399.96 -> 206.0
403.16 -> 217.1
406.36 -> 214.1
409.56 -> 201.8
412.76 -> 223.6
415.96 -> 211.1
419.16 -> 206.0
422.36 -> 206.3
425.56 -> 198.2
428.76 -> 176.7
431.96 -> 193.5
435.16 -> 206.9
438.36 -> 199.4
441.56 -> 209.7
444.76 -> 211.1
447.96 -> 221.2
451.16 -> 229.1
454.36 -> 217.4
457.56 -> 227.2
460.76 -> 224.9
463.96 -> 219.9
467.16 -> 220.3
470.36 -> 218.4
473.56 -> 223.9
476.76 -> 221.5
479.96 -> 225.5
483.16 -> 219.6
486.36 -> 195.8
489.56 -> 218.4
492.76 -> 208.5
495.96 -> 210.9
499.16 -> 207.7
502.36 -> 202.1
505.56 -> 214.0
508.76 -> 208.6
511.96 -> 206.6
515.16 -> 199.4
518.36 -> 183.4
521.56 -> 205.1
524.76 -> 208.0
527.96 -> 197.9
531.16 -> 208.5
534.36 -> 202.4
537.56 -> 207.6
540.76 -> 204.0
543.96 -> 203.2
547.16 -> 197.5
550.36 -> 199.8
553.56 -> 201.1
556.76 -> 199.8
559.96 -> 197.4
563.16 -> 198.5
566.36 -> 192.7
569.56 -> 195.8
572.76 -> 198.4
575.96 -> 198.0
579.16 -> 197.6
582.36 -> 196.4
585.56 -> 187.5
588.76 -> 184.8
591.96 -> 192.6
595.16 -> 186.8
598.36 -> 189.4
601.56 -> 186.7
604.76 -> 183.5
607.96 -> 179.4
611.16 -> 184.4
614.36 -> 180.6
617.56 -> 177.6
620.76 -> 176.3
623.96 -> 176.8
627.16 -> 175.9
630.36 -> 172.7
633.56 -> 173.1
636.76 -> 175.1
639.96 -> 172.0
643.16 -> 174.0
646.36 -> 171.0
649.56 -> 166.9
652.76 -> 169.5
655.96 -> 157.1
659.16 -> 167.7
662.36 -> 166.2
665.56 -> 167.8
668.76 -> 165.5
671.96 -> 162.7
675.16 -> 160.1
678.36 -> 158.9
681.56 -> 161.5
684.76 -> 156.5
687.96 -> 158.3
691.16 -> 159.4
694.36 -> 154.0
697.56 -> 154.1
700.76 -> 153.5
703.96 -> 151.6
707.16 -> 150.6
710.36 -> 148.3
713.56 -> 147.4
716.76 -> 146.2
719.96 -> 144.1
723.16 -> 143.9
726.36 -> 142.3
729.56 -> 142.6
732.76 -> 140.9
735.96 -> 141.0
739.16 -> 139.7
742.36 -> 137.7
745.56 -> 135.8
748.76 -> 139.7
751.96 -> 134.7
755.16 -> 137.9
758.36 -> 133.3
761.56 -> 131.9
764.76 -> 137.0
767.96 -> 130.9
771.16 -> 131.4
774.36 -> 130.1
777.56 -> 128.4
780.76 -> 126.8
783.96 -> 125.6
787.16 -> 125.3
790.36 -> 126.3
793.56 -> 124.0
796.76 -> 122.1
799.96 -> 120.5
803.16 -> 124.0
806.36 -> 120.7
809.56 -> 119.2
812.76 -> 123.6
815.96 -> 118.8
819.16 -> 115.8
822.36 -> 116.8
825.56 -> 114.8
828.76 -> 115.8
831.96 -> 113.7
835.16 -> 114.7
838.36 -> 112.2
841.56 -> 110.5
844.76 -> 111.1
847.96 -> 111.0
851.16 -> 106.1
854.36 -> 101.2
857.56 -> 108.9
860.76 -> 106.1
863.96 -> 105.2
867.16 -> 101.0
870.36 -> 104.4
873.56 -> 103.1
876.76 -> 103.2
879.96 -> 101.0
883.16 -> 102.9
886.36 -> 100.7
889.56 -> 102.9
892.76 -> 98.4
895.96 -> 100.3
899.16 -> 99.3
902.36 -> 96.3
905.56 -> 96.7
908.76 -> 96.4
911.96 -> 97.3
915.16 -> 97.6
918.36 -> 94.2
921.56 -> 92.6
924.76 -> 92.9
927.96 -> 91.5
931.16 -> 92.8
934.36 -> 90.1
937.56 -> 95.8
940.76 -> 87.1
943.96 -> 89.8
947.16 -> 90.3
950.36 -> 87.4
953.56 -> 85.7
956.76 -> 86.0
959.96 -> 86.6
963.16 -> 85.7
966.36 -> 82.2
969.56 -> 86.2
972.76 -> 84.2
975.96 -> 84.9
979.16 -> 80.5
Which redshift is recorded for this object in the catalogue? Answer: 0.00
